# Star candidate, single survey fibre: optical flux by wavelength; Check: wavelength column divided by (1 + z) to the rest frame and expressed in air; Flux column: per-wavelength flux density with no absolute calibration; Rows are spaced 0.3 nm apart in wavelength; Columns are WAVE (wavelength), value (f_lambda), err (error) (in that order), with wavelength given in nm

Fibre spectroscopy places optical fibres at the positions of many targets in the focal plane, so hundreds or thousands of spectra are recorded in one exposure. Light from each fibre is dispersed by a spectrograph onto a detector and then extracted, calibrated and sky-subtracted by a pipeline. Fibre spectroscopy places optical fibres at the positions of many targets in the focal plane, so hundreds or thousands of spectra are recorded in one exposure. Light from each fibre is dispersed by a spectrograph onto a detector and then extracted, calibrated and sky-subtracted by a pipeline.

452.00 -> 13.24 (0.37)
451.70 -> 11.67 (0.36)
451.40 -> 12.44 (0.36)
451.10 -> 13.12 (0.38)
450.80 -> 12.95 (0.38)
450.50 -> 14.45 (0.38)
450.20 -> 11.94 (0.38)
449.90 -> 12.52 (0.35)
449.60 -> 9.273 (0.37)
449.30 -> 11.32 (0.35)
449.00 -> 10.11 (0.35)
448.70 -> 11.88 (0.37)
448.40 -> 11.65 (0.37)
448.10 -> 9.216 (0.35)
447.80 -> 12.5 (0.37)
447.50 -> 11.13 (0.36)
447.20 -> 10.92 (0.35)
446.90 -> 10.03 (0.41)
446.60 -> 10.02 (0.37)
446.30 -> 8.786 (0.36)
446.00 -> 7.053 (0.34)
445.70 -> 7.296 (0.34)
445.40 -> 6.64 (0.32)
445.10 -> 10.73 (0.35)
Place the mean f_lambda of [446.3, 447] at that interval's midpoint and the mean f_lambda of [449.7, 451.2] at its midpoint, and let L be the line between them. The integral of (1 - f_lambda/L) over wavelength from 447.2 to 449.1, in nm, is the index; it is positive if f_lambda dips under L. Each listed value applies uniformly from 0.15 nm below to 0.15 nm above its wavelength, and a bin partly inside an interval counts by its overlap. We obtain -0.02 nm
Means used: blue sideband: 9.76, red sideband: 12.9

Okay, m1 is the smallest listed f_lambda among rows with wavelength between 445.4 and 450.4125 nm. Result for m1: 7.053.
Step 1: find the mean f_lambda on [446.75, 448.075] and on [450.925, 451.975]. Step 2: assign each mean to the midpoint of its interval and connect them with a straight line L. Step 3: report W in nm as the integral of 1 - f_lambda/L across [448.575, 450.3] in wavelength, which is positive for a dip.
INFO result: 0.09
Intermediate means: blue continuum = 11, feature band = 11.1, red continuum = 12.5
